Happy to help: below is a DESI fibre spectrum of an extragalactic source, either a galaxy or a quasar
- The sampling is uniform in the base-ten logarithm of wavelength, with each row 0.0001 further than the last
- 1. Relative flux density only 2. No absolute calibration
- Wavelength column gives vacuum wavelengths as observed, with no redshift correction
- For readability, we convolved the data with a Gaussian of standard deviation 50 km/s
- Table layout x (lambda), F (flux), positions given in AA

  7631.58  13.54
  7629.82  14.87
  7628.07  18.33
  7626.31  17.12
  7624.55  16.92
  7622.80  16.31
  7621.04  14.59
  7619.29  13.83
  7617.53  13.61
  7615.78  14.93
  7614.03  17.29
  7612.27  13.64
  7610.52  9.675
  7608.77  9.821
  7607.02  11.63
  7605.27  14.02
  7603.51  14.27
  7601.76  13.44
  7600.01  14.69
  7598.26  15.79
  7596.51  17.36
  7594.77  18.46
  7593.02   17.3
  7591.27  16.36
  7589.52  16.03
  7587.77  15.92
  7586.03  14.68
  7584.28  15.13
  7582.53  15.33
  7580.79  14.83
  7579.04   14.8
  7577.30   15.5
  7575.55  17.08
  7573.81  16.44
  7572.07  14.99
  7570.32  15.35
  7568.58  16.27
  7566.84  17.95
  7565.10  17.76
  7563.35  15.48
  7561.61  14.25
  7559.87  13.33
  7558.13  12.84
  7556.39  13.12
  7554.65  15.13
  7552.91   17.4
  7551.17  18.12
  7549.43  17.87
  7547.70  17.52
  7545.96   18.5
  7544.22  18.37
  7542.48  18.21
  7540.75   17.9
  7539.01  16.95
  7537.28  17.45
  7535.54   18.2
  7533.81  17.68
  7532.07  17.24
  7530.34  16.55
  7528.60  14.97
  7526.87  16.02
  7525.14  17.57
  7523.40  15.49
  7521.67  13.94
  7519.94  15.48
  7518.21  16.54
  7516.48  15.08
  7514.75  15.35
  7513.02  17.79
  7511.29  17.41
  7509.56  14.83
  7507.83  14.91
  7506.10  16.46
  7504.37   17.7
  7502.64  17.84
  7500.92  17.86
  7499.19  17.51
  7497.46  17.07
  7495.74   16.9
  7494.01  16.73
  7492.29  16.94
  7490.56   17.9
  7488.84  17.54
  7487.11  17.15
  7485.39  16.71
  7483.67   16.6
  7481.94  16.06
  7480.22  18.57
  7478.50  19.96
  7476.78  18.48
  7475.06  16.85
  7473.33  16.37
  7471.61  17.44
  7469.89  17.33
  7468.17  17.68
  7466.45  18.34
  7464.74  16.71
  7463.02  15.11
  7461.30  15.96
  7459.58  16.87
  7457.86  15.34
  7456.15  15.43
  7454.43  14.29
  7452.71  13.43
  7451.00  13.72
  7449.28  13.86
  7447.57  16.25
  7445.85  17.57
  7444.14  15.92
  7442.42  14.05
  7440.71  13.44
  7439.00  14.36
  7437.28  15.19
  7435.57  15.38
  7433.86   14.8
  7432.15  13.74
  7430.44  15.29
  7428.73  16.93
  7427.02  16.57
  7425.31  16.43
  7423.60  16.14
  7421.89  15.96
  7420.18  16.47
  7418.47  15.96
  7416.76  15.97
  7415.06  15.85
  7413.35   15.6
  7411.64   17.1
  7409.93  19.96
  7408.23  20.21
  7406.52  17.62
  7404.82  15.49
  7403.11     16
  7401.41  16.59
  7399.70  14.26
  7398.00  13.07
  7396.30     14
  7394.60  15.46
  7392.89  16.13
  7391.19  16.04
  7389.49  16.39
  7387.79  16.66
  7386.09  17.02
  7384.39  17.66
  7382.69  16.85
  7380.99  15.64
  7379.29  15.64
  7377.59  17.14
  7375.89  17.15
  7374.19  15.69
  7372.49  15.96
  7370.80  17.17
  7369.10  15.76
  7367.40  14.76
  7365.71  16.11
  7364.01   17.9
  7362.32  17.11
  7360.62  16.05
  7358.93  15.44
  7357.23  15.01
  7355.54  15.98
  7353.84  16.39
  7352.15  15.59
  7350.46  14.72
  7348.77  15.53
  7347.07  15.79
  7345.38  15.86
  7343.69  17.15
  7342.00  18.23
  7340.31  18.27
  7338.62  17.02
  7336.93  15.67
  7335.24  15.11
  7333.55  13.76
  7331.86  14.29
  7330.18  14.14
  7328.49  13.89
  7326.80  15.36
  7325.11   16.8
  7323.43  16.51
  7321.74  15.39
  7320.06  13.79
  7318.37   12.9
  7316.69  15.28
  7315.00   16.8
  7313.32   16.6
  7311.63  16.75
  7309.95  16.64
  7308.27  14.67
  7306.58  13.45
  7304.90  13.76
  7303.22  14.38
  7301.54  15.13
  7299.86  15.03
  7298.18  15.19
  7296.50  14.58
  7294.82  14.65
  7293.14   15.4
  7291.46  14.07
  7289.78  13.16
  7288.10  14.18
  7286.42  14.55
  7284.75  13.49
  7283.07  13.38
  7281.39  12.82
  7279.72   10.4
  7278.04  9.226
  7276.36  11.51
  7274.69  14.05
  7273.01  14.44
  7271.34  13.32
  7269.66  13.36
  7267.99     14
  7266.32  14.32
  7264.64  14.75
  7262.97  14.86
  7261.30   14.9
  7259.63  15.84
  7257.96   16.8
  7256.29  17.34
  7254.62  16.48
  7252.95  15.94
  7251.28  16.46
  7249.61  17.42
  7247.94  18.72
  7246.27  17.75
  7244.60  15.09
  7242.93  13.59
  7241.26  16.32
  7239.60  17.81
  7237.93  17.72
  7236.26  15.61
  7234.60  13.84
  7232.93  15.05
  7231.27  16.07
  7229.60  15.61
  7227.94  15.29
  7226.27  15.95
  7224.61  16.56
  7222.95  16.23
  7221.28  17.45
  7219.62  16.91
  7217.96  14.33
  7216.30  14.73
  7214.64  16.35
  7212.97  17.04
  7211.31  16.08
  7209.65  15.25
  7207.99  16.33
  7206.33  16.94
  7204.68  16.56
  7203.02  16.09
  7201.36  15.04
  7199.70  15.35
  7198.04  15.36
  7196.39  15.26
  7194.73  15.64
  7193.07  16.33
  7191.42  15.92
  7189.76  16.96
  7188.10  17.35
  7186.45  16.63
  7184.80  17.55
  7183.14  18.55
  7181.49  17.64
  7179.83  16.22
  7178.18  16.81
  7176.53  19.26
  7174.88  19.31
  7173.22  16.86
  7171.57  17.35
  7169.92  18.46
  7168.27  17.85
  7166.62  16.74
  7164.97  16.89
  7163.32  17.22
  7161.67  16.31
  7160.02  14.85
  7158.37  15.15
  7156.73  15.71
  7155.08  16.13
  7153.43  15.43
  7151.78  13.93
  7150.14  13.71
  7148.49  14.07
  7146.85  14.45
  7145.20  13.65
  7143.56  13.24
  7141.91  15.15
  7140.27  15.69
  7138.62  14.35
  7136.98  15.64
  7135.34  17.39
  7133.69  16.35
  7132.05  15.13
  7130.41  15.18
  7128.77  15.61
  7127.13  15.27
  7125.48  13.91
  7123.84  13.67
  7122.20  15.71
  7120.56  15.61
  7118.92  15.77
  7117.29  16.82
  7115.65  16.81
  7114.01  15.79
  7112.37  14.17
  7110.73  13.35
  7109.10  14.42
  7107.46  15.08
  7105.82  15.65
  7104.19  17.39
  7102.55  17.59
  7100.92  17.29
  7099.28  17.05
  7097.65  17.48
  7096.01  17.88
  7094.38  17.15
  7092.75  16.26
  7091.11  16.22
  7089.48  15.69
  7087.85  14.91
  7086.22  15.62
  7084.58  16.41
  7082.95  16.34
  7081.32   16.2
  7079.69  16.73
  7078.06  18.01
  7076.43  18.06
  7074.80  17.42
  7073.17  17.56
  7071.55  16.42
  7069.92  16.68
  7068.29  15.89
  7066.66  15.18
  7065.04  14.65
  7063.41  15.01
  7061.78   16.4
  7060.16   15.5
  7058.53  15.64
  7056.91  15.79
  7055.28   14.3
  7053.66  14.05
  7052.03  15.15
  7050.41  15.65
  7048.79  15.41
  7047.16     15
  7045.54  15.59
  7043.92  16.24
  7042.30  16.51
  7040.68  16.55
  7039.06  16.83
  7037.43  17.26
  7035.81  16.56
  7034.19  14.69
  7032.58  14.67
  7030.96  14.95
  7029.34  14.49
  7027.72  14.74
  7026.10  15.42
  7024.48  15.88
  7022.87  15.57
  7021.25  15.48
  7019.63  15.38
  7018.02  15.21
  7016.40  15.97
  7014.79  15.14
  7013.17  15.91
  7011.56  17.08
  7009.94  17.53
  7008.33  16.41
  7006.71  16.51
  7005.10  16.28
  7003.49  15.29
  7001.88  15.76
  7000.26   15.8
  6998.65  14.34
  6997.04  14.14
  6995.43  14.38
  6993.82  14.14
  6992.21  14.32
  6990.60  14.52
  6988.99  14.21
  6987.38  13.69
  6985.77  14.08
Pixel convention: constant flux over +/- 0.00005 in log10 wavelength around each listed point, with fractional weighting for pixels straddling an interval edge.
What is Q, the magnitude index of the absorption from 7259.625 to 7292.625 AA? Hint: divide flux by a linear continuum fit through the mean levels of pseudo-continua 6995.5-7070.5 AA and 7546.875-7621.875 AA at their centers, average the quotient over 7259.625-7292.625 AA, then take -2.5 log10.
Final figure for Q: 0.15 mag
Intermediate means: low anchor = 15.6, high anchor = 15.2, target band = 13.5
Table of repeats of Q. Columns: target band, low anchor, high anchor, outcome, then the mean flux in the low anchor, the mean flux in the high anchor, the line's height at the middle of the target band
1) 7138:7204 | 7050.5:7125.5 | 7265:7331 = -0.06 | 16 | 14.3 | 15.3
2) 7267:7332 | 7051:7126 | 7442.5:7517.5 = 0.14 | 16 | 16.6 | 16.3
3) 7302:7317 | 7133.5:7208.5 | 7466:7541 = 0.08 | 16.2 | 16.9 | 16.5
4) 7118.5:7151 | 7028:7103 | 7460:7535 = 0.09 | 16.1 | 16.8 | 16.2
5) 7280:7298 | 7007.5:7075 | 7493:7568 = 0.16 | 15.7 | 16.5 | 16.1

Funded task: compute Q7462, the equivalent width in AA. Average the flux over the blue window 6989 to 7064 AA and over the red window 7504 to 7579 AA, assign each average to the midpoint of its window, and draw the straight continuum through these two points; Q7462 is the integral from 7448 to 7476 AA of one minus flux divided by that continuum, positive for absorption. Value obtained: 0.5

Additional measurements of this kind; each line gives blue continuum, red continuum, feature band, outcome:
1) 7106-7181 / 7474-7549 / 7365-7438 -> 2.09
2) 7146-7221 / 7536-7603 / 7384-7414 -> -0.32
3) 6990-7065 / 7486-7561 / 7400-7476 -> 1.89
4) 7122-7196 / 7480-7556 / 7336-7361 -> 0.45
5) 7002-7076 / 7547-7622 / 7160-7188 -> -3.14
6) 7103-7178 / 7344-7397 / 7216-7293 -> 4.20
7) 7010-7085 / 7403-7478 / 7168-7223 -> -2.34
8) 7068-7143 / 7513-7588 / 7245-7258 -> -0.79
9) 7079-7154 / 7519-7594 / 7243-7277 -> 0.96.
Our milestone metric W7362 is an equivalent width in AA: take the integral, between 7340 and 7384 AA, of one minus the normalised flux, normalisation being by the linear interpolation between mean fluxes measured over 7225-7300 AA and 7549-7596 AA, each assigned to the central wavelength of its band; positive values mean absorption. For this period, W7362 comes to -3.1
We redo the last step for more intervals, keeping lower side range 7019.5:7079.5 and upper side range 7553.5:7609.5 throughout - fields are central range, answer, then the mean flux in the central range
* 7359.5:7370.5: -0.6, 16.3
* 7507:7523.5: -0.5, 15.7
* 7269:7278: 1.5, 13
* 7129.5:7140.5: 0.0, 15.7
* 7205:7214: -0.4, 16.3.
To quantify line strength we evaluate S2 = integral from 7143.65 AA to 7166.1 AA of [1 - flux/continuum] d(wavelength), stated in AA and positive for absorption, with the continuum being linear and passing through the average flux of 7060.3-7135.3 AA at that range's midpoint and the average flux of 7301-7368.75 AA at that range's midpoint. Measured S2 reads 1.1 AA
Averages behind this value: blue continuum 16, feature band 15.2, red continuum 15.6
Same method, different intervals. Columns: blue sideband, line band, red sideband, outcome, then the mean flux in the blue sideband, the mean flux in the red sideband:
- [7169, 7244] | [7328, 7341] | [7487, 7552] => 1.05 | 16.4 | 16.9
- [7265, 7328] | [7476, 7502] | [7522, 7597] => -2.75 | 14.3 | 16.3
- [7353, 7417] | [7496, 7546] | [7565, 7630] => -3.54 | 16.3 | 15.3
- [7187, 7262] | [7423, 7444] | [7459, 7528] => 1.84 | 16.1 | 16.8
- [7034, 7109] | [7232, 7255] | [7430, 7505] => -0.02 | 16.2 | 16.3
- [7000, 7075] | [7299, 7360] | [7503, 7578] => 2.39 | 15.8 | 16.4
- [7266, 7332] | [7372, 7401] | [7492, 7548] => -1.23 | 14.3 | 16.8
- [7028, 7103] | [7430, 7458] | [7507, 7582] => 2.42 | 16.1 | 16.2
